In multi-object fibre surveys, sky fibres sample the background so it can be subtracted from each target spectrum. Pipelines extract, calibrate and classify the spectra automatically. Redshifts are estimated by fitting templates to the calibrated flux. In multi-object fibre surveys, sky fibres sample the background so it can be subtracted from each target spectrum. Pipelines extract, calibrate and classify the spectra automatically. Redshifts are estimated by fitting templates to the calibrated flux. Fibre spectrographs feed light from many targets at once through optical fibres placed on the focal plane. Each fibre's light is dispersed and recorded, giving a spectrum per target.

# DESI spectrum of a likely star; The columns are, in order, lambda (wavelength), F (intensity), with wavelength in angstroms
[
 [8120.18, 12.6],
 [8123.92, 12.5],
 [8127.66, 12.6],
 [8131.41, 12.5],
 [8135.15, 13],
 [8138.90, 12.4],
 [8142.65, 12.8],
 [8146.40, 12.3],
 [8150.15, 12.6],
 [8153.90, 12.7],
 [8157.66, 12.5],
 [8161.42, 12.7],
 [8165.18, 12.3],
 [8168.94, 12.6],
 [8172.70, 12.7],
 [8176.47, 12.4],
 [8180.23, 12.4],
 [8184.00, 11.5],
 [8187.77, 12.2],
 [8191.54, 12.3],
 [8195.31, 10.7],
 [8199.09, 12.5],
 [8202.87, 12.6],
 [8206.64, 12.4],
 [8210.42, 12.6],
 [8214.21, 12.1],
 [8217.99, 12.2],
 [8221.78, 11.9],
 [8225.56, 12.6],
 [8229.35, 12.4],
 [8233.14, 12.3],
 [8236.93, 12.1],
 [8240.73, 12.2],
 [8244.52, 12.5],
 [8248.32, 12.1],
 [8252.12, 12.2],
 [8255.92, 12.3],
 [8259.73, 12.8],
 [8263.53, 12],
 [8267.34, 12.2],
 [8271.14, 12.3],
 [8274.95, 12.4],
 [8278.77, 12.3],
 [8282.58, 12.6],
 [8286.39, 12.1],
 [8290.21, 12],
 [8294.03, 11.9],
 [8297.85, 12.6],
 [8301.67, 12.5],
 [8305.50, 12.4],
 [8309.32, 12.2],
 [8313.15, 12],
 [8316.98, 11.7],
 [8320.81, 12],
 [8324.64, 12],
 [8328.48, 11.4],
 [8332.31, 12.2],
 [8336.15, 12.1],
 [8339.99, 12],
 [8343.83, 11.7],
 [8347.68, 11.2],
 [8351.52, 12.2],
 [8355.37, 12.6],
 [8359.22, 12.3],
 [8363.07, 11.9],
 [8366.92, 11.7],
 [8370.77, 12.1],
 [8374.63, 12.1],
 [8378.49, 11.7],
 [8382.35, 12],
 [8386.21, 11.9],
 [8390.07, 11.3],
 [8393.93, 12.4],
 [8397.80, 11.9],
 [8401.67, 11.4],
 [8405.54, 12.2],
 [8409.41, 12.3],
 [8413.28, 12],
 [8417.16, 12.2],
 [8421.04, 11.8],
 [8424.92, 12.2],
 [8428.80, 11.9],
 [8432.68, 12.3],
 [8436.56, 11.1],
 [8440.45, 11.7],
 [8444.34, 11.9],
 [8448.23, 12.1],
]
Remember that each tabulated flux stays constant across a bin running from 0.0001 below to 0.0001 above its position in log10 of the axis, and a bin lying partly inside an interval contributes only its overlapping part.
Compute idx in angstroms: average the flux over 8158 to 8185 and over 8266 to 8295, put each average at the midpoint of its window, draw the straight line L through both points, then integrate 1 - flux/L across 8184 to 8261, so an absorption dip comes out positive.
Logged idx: 0.6 angstroms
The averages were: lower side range 12.4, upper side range 12.2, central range 12.2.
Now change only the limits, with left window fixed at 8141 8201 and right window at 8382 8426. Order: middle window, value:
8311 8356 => 0.6 angstroms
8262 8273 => 0.0 angstroms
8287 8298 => 0.0 angstroms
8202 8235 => -0.2 angstroms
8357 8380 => 0.1 angstroms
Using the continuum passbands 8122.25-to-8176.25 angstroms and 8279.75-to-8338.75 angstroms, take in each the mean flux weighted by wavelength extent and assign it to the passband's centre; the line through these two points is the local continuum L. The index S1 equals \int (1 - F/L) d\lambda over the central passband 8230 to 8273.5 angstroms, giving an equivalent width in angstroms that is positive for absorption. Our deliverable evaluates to 0.0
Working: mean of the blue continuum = 12.6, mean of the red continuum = 12.1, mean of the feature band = 12.3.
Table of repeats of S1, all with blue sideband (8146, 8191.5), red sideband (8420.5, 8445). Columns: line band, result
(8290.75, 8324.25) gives -0.1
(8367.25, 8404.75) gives 0.2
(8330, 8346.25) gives 0.1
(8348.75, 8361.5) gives -0.3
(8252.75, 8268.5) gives -0.1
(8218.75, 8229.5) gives 0.0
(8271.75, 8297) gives -0.2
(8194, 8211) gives 0.2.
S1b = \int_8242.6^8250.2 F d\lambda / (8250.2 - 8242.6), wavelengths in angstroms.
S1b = 12.3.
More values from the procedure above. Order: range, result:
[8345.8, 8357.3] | 12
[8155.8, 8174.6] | 12.6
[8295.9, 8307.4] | 12.5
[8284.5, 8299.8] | 12.1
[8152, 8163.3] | 12.6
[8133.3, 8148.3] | 12.6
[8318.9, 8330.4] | 11.8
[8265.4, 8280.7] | 12.3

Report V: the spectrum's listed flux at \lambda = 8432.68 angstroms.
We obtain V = 12.3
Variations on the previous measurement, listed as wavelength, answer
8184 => 11.5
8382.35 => 12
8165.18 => 12.3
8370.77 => 12.1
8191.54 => 12.3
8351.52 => 12.2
